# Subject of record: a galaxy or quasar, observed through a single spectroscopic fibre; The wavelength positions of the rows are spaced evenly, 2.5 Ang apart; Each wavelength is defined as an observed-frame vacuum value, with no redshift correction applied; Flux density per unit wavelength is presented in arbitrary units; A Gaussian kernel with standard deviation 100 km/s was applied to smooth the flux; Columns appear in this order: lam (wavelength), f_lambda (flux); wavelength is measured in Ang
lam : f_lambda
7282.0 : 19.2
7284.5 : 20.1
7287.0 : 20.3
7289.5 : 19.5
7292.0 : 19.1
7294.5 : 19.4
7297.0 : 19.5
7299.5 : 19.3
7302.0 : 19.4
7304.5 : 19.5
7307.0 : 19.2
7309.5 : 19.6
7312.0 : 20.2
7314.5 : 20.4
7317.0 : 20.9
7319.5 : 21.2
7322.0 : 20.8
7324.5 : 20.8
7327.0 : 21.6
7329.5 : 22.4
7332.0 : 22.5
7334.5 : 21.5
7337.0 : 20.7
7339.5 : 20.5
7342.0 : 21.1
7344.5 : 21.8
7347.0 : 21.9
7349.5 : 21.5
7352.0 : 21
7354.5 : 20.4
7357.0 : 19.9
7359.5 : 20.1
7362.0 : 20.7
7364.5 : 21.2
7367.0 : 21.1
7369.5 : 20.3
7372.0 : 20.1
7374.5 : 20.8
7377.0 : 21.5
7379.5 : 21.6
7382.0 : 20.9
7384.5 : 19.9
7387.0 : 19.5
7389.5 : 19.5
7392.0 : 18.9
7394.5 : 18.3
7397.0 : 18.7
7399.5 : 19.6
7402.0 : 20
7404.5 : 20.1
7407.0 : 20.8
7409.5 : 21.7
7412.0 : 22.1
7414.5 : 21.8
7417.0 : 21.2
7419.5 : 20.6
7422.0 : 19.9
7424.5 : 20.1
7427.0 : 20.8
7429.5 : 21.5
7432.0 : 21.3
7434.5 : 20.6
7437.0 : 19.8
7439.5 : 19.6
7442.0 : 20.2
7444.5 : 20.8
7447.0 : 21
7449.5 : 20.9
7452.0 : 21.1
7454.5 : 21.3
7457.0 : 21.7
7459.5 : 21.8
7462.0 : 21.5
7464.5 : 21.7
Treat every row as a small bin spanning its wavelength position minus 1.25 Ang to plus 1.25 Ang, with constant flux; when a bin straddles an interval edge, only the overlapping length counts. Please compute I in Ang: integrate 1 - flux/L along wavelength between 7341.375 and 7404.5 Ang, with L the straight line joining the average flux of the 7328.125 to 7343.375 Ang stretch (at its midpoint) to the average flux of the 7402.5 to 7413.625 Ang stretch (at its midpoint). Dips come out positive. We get 2.6 Ang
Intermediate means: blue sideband 21.5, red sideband 21.1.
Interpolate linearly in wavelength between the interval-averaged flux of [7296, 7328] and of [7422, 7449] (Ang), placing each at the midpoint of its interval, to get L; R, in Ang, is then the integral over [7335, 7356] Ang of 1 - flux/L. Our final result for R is -0.86 Ang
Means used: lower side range 20.2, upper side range 20.5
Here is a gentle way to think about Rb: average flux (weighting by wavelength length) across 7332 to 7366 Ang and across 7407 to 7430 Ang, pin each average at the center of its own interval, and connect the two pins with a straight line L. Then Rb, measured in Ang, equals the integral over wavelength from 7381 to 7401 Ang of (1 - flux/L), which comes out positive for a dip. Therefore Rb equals 1.55 Ang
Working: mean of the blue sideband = 21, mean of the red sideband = 21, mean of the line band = 19.4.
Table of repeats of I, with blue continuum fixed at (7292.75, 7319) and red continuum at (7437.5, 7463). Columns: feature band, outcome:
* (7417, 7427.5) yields 0.2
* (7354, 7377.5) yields -0.4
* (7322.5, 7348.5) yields -1.9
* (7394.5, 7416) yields 0.1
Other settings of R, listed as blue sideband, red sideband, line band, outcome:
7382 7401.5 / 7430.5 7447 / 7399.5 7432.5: -1.57 Ang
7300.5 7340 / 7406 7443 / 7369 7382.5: -0.09 Ang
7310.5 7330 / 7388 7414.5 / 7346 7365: -0.22 Ang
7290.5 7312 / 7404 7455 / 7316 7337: -1.84 Ang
